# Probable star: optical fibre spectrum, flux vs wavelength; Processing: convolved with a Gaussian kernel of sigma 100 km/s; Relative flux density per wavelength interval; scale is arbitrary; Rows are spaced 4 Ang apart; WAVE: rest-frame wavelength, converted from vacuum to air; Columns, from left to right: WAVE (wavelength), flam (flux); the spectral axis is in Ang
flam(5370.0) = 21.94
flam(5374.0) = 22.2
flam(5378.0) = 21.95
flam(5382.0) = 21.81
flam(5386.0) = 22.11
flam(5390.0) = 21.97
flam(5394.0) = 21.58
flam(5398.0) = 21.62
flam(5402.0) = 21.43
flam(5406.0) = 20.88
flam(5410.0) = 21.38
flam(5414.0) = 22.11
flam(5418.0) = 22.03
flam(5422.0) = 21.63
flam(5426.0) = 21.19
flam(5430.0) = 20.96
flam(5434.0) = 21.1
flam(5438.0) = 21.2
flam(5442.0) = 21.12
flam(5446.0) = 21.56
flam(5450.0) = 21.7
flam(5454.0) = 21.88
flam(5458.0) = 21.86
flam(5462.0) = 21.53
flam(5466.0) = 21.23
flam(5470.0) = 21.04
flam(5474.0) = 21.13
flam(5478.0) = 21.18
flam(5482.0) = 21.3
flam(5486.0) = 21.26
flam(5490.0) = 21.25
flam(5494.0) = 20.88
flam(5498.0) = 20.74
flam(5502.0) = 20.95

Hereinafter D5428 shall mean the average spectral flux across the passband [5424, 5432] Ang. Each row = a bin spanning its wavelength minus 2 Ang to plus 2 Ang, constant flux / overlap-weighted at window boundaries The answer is 21.1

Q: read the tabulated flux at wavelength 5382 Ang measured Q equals 21.81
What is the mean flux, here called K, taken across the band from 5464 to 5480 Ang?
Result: 21.1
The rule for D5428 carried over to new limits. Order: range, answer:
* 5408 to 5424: 21.8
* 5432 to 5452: 21.3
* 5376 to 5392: 22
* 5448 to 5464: 21.7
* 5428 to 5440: 21.1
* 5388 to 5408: 21.5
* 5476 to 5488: 21.2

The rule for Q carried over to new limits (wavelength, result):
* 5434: 21.1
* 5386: 22.11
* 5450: 21.7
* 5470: 21.04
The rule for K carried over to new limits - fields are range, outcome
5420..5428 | 21.4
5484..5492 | 21.3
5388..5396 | 21.8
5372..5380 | 22.1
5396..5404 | 21.5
